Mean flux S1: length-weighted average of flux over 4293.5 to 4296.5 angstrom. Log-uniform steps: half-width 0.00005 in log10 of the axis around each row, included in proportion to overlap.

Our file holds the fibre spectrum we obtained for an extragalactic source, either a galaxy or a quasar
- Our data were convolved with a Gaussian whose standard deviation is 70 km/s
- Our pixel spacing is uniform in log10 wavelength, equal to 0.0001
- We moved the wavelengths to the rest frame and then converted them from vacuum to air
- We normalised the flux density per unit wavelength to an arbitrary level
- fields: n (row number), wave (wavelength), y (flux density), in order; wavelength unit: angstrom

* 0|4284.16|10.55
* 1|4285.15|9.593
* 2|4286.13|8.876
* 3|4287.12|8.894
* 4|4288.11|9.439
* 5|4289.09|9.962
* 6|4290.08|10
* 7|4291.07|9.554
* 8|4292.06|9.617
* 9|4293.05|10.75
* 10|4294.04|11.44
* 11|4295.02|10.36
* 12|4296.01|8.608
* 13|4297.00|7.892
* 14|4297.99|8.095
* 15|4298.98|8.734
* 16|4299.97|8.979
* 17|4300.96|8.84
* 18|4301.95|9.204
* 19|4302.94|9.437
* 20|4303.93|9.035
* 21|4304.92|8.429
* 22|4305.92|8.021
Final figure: 10.2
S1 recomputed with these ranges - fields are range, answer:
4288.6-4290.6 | 9.97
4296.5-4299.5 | 8.24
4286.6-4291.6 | 9.56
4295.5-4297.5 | 8.26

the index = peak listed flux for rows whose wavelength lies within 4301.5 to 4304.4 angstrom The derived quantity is 9.437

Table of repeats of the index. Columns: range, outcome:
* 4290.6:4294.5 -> 11.44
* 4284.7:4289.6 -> 9.962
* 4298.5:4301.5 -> 8.979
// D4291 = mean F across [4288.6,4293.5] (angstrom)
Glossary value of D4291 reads 9.96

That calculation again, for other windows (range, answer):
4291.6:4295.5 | 10.6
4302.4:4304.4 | 9.25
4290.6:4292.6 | 9.6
